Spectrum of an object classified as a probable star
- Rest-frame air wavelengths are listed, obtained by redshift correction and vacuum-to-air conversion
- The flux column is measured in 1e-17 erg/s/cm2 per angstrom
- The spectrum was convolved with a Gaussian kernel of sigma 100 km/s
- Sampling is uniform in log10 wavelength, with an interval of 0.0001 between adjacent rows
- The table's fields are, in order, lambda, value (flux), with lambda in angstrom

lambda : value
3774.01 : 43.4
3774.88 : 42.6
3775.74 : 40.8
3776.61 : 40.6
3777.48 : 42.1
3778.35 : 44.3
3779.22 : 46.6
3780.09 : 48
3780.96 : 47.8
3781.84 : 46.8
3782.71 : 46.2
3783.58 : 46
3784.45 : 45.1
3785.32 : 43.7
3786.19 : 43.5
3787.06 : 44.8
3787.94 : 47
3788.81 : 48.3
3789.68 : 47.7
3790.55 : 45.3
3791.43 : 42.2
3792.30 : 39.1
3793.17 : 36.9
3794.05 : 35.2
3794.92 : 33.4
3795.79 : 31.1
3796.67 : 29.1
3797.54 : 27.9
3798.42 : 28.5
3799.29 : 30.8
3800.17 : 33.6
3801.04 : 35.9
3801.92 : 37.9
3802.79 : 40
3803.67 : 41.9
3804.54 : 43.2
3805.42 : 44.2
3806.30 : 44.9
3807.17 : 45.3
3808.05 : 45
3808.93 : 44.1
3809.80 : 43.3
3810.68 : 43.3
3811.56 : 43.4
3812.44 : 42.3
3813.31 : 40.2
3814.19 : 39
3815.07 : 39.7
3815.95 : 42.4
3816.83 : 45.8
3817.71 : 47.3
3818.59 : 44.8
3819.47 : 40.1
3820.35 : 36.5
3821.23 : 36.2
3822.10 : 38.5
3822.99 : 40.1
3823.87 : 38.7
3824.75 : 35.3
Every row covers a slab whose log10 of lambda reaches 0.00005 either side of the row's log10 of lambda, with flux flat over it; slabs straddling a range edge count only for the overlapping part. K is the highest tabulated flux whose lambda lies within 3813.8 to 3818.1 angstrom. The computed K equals 47.3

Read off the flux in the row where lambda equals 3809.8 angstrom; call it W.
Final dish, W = 43.3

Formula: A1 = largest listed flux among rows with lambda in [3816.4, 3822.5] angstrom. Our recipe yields 47.3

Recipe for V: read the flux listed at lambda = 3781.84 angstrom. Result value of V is 46.8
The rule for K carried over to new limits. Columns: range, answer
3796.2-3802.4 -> 37.9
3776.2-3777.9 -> 42.1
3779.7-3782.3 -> 48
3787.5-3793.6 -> 48.3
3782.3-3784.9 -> 46.2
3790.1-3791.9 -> 45.3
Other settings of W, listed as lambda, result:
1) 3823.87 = 38.7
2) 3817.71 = 47.3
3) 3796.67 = 29.1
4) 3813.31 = 40.2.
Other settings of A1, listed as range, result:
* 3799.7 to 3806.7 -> 44.9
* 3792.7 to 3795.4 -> 36.9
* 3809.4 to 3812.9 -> 43.4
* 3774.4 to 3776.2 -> 42.6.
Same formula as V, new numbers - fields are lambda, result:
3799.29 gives 30.8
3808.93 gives 44.1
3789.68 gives 47.7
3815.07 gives 39.7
